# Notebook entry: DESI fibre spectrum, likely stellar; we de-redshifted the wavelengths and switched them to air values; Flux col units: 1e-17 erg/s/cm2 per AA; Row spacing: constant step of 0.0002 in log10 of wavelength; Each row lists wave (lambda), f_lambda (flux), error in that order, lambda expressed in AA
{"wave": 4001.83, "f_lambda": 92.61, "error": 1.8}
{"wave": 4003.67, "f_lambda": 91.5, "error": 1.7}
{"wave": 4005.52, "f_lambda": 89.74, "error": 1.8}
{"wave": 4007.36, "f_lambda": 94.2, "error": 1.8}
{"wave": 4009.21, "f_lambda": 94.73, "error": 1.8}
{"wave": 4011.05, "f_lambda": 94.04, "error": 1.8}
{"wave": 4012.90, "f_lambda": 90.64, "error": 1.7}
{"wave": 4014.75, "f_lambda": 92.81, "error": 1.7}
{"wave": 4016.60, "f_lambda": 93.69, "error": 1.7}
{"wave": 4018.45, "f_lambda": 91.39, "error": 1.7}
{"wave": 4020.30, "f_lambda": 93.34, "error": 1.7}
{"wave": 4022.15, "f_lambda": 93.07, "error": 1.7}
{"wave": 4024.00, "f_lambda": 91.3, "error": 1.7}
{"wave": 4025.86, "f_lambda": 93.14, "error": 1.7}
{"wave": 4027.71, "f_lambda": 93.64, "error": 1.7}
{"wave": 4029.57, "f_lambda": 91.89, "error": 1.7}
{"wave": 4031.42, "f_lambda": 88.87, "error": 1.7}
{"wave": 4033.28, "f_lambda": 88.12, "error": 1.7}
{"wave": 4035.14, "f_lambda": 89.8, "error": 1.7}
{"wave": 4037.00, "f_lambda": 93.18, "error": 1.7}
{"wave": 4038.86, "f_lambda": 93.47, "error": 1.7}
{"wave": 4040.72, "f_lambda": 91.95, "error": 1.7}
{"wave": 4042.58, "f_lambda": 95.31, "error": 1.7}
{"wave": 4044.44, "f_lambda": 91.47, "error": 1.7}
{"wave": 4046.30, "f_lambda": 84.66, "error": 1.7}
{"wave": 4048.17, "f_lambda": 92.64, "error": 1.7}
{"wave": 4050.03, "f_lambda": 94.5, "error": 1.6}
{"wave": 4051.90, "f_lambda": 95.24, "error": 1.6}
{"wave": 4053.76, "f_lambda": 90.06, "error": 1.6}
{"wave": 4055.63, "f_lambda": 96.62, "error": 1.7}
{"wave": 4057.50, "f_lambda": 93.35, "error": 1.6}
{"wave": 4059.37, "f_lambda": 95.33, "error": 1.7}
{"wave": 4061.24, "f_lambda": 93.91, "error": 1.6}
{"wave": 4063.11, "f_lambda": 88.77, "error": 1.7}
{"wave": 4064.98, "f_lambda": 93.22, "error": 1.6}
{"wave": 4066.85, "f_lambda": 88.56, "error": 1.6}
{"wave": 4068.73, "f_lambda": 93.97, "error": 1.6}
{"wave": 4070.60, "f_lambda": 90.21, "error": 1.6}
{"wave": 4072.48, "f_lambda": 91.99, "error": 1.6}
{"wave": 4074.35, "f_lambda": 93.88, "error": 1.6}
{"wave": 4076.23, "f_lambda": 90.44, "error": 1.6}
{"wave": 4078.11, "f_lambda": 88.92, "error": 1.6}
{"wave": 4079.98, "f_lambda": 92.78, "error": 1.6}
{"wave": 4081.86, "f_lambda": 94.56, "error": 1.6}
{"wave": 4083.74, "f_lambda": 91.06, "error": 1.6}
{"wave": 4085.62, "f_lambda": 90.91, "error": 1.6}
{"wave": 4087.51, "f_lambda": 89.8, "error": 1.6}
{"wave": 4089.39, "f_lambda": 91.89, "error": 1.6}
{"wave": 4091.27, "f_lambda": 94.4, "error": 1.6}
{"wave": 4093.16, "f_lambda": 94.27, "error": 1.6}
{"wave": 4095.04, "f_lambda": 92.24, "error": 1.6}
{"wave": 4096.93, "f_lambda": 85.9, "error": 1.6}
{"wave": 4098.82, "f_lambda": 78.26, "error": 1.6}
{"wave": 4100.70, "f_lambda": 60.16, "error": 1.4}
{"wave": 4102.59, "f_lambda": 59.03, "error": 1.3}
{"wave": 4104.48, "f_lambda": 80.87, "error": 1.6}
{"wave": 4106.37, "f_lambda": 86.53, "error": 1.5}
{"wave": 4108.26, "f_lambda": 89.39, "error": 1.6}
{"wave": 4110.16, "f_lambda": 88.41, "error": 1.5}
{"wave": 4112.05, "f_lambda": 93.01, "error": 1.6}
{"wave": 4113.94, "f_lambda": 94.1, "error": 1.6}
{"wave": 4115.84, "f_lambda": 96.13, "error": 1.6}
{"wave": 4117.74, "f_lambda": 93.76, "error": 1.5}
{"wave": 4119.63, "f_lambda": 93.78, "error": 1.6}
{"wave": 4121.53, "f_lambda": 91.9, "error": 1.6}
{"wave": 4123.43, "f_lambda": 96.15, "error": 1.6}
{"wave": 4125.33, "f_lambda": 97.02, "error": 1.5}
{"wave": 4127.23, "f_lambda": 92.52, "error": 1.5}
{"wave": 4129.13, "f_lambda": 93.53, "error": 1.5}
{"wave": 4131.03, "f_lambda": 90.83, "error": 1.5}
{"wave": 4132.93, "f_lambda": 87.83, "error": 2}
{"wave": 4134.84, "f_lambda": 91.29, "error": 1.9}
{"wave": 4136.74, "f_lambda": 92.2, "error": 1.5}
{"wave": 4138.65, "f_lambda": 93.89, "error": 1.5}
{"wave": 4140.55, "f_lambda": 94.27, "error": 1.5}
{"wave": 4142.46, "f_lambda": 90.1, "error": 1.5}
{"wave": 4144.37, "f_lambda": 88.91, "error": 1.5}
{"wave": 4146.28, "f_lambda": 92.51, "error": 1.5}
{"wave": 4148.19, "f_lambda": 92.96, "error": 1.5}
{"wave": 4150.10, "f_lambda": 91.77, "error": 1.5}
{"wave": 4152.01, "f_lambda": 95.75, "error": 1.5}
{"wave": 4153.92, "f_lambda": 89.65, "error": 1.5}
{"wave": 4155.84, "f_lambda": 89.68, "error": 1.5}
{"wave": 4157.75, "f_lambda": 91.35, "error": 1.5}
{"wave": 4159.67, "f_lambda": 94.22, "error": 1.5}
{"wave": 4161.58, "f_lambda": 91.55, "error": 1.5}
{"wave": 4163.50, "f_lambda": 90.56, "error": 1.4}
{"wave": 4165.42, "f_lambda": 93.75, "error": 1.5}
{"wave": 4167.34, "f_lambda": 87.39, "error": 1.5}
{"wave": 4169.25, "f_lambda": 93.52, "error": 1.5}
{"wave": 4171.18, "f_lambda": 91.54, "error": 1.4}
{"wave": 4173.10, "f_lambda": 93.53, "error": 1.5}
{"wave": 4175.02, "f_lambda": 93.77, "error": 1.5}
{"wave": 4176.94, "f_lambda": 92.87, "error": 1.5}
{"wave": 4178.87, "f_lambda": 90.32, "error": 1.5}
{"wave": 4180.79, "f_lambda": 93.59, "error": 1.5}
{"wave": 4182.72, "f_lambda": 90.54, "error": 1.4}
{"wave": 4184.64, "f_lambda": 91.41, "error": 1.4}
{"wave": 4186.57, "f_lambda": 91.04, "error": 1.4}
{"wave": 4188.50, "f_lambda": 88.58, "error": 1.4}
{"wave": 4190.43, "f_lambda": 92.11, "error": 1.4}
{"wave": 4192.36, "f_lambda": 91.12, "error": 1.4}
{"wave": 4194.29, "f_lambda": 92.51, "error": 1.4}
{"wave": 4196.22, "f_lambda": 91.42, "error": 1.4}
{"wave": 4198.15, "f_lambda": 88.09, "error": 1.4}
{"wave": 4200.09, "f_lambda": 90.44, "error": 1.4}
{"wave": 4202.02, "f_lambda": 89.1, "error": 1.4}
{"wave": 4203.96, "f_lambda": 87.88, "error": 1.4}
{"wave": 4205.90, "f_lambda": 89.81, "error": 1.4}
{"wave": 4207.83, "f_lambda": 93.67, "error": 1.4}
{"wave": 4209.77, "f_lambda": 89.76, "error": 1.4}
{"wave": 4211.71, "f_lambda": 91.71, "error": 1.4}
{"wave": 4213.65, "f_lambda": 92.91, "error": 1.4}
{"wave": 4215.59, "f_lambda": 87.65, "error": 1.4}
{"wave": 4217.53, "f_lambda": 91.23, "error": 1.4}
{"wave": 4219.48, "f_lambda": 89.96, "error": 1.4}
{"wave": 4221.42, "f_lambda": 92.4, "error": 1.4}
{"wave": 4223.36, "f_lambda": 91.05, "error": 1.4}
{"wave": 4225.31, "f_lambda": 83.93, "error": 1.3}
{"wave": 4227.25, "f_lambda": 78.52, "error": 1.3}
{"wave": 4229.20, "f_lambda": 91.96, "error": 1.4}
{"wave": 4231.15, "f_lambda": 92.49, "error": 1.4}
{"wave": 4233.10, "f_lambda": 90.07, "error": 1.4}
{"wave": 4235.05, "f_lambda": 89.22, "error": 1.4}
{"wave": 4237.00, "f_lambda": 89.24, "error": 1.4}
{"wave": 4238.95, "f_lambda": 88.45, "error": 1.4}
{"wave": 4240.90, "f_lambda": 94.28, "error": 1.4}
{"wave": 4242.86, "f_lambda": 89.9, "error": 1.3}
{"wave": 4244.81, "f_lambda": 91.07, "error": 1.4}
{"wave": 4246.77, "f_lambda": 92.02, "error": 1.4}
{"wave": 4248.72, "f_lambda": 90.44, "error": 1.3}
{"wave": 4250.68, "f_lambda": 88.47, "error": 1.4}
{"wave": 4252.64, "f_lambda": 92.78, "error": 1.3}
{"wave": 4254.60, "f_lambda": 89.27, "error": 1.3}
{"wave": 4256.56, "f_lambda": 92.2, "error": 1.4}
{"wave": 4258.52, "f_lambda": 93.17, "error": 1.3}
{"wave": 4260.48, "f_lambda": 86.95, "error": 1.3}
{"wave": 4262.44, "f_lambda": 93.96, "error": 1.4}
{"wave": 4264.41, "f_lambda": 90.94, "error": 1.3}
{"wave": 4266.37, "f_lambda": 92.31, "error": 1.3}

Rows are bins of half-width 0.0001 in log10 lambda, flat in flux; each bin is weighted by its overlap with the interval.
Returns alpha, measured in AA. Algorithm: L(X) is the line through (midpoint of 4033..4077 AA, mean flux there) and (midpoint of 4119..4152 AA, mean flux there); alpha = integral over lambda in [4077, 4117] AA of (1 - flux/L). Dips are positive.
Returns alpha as 2.2 AA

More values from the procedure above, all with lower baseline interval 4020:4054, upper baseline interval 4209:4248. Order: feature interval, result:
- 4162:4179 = -0.3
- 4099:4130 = 1.2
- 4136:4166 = -0.4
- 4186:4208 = 0.0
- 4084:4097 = -0.1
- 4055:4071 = -0.2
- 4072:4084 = -0.1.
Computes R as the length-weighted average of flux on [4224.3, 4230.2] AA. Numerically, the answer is 84.8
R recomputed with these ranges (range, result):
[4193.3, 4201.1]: 90.7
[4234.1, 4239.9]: 89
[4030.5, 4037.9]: 89.9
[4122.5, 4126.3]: 96.6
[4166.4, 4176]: 92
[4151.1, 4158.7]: 91.6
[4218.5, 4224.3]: 91.1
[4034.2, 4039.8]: 92.1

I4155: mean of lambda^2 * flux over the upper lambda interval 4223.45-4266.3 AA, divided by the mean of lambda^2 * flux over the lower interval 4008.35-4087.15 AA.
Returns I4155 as 1.1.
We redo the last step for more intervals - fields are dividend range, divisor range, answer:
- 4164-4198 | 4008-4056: 1.07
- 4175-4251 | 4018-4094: 1.06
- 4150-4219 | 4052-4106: 1.08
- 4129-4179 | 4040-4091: 1.04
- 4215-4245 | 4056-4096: 1.05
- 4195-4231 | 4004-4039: 1.07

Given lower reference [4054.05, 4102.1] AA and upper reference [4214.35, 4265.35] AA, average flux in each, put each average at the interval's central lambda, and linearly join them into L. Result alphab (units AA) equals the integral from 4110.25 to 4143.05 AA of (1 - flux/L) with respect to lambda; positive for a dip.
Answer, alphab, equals -1.11 AA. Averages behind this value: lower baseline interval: 89.9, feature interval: 93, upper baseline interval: 90.1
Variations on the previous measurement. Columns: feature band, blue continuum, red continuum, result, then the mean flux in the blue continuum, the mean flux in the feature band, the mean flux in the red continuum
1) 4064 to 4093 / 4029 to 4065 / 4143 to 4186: 0.1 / 92.1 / 91.8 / 91.8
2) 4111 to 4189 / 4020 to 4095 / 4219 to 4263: -1.0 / 92.1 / 92.3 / 90.1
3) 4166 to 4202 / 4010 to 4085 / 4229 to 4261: 0.0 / 92.2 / 91.3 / 90.7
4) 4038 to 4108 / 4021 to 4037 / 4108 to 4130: 2.2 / 91.4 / 89.5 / 93.4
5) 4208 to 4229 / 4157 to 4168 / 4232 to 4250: 0.4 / 91.5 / 89.2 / 90.5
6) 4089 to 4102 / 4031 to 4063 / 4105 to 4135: 1.1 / 92.2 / 84.3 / 92.1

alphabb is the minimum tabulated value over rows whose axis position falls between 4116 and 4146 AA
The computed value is 87.83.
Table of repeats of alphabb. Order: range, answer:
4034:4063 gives 84.66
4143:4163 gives 88.91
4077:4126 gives 59.03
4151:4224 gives 87.39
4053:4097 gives 85.9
